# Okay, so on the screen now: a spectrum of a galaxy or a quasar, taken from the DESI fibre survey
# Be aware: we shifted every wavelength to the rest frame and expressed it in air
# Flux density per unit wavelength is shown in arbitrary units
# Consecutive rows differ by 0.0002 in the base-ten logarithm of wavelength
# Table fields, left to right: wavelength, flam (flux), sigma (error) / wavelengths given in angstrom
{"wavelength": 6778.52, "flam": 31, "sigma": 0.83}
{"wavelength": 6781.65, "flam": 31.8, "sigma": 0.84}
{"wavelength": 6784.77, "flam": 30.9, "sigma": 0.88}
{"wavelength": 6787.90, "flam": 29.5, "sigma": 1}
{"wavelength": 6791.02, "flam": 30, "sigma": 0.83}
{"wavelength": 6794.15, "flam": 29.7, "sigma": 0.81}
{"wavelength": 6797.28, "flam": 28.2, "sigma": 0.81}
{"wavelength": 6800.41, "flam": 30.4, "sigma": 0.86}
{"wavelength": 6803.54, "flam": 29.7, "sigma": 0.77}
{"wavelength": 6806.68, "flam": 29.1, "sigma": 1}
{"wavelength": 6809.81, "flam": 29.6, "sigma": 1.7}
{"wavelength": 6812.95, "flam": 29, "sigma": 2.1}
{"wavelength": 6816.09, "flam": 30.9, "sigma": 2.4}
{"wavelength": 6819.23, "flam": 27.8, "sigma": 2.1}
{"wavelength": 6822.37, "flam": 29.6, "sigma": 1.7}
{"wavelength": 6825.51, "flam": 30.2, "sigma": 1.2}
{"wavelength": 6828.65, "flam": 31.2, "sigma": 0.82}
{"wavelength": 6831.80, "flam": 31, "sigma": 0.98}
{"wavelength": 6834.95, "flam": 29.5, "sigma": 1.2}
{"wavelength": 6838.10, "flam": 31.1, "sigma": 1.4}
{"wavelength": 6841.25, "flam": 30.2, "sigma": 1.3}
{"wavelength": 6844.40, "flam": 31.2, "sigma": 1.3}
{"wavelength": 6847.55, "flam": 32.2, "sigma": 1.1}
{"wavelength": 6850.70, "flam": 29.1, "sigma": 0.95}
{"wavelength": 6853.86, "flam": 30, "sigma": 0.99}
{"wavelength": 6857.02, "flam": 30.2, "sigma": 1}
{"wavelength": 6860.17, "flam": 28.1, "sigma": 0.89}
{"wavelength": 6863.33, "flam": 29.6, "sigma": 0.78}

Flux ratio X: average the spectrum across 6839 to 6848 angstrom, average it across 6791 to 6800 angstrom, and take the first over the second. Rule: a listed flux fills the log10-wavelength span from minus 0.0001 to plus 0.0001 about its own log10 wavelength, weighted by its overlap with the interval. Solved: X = 1.06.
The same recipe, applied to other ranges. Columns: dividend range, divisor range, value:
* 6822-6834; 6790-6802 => 1.03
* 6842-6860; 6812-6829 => 1.02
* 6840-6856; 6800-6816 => 1.03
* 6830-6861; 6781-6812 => 1.02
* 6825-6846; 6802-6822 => 1.04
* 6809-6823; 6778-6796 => 0.96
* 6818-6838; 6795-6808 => 1.02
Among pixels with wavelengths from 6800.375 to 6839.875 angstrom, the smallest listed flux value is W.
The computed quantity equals 27.8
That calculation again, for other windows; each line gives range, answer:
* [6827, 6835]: 29.5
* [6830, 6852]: 29.1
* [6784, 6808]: 28.2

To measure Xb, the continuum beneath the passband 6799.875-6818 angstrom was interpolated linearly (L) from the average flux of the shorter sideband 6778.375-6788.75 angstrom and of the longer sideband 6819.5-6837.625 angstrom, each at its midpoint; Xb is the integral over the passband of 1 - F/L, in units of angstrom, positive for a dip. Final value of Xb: 0.4 angstrom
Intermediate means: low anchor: 30.8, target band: 29.7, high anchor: 30.2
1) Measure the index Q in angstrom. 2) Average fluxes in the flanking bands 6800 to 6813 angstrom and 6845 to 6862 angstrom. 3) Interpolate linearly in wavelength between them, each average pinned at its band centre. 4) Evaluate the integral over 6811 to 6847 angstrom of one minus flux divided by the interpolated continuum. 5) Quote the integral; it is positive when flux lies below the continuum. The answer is -0.5 angstrom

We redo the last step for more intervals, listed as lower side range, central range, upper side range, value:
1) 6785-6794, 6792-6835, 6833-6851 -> 0.8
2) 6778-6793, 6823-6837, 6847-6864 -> -0.2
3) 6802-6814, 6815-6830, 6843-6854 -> 0.0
